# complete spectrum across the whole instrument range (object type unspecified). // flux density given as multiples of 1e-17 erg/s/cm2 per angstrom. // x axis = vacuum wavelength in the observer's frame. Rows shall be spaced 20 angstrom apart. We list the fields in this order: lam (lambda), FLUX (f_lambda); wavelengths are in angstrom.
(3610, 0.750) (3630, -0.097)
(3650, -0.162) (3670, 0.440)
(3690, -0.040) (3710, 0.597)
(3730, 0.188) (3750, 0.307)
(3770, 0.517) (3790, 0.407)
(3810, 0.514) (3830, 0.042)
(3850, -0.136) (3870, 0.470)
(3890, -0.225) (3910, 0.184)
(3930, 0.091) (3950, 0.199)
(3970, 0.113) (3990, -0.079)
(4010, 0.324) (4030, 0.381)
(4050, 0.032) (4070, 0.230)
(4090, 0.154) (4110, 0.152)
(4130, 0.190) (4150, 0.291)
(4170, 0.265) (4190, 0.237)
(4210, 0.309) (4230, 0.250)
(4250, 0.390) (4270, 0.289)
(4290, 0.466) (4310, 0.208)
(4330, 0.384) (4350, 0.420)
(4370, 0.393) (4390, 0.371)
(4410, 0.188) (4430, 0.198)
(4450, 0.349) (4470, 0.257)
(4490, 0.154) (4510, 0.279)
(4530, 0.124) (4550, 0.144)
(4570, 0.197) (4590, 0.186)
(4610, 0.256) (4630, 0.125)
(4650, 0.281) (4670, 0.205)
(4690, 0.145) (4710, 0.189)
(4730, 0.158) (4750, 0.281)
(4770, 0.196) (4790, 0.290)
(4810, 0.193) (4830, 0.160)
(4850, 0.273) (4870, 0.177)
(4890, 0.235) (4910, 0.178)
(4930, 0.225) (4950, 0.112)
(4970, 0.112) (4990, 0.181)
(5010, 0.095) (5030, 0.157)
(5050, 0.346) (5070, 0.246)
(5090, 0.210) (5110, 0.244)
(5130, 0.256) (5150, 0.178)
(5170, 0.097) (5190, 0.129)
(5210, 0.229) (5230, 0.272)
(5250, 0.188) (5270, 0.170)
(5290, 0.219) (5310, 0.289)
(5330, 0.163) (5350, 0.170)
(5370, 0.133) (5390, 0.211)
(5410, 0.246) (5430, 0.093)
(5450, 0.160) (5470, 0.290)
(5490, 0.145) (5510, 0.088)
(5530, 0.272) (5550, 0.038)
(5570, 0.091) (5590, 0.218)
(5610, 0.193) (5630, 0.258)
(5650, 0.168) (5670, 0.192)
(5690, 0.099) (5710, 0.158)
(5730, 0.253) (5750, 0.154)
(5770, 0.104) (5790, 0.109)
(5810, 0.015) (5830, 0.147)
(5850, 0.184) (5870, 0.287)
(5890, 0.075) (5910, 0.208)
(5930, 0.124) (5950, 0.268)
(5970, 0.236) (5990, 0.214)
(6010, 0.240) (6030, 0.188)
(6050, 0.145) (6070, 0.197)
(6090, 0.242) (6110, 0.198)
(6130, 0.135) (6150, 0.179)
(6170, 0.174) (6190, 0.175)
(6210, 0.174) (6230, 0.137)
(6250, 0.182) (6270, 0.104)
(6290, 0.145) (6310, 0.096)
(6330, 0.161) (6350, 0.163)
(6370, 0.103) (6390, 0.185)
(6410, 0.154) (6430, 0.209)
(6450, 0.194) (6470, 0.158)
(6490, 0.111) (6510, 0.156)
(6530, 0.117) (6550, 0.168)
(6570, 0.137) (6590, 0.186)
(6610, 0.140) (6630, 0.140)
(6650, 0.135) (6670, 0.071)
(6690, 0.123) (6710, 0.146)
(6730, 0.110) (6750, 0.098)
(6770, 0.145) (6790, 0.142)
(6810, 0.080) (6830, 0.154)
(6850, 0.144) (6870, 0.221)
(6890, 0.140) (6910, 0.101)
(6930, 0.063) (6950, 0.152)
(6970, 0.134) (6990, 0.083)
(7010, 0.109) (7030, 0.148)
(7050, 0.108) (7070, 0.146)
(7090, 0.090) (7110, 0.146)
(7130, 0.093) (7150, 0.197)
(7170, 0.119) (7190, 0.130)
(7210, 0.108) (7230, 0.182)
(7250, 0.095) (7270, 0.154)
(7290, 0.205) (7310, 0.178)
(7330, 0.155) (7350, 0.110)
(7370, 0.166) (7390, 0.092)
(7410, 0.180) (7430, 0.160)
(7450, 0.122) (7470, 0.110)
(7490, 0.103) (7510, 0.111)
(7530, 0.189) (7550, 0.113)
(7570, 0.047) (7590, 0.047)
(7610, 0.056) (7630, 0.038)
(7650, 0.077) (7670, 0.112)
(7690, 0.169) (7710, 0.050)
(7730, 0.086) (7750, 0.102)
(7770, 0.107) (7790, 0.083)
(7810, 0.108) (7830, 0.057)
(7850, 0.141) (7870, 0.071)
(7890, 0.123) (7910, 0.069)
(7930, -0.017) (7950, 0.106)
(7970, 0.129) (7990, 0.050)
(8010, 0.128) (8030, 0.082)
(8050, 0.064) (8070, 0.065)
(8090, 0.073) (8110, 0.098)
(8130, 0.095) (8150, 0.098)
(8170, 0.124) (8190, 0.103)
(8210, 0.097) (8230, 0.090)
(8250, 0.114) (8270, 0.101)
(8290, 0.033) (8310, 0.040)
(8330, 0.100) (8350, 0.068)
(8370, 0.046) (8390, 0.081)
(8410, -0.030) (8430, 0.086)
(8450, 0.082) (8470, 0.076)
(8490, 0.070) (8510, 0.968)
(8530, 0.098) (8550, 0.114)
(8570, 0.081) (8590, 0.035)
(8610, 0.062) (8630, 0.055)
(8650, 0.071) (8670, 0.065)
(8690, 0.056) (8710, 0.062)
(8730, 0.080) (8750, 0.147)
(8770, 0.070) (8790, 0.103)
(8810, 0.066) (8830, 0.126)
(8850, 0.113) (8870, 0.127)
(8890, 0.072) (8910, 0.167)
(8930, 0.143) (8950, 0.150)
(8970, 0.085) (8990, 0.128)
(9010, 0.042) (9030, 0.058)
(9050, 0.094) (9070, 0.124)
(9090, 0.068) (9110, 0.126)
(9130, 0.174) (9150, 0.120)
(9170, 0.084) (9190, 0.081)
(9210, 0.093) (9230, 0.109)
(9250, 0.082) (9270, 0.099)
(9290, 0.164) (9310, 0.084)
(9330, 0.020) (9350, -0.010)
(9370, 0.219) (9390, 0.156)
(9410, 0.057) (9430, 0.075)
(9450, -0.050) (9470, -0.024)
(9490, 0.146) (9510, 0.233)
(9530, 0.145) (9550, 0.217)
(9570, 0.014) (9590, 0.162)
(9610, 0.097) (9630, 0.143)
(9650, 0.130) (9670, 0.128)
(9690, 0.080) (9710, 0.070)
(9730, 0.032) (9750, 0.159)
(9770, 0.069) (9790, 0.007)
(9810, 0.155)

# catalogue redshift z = 1.28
